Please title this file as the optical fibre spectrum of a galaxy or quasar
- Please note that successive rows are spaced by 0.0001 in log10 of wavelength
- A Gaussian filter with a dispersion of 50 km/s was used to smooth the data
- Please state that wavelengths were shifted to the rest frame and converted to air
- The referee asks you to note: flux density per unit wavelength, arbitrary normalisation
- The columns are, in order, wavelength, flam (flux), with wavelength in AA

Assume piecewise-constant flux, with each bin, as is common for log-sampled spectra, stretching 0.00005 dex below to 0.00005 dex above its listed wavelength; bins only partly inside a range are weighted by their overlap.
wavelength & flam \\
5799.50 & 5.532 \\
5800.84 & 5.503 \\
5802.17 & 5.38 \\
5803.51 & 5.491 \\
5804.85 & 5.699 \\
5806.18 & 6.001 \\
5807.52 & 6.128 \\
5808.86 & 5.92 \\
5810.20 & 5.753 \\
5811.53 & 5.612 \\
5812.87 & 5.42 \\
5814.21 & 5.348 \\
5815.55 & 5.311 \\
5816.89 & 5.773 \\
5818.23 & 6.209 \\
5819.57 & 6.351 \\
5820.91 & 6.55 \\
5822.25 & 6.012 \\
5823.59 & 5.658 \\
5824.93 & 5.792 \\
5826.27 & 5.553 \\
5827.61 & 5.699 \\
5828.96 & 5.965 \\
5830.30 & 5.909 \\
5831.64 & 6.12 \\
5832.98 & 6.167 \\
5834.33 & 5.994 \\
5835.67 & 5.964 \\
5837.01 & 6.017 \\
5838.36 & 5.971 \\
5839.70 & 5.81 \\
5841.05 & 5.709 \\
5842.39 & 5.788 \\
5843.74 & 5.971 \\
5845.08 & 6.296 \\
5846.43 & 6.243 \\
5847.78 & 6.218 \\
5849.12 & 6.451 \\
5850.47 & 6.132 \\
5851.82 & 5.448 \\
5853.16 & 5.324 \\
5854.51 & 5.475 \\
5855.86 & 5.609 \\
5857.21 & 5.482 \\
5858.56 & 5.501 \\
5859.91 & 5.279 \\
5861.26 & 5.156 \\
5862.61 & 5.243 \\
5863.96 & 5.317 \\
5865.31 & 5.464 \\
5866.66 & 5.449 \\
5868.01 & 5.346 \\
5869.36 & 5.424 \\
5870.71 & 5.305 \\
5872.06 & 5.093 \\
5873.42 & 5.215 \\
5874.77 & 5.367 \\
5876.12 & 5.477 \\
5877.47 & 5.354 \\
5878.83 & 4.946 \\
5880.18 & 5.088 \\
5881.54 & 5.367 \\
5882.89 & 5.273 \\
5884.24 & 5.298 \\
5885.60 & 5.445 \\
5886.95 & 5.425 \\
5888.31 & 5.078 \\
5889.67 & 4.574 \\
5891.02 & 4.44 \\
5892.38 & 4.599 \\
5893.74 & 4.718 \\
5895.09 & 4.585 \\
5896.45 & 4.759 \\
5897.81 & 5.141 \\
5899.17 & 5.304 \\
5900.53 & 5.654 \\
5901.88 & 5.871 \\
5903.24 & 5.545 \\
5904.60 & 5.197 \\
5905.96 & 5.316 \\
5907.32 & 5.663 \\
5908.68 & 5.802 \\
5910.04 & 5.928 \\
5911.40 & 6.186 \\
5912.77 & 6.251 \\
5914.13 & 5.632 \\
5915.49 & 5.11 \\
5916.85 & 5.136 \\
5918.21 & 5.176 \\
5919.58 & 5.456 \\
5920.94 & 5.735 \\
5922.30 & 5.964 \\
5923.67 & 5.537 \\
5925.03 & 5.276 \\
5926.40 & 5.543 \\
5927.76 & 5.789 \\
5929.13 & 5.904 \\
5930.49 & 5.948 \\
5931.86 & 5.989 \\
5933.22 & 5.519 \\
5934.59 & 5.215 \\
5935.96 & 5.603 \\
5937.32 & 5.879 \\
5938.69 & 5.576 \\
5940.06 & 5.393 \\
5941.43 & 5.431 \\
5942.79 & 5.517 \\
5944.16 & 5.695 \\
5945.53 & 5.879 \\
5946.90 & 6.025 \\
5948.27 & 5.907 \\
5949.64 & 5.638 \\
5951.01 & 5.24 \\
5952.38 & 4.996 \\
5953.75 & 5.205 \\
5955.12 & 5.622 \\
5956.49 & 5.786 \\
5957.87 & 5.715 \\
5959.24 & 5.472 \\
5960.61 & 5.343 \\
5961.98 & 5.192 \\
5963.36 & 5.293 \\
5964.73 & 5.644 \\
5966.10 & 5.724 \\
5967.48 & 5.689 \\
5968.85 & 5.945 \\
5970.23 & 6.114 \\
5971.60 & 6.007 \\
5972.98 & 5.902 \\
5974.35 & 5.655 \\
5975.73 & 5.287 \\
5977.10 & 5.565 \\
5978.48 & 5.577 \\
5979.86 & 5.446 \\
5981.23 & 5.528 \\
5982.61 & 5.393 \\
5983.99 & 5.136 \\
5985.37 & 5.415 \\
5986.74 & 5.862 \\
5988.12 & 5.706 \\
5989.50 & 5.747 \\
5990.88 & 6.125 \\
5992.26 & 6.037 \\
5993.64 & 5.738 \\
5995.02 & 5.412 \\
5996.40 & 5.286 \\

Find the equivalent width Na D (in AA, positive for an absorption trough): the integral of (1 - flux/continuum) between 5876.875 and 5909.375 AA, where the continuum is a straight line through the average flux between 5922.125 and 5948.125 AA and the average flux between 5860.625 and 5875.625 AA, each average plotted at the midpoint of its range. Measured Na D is 1.5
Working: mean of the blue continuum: 5.31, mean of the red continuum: 5.67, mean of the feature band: 5.19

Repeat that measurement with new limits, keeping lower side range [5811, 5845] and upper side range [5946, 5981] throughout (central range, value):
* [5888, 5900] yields 2.0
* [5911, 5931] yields 0.2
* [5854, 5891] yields 3.2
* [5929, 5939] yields -0.1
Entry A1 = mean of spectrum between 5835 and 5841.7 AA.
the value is 5.89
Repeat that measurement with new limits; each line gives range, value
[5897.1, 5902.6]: 5.49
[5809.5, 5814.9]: 5.54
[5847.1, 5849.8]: 6.33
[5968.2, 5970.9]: 6.02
